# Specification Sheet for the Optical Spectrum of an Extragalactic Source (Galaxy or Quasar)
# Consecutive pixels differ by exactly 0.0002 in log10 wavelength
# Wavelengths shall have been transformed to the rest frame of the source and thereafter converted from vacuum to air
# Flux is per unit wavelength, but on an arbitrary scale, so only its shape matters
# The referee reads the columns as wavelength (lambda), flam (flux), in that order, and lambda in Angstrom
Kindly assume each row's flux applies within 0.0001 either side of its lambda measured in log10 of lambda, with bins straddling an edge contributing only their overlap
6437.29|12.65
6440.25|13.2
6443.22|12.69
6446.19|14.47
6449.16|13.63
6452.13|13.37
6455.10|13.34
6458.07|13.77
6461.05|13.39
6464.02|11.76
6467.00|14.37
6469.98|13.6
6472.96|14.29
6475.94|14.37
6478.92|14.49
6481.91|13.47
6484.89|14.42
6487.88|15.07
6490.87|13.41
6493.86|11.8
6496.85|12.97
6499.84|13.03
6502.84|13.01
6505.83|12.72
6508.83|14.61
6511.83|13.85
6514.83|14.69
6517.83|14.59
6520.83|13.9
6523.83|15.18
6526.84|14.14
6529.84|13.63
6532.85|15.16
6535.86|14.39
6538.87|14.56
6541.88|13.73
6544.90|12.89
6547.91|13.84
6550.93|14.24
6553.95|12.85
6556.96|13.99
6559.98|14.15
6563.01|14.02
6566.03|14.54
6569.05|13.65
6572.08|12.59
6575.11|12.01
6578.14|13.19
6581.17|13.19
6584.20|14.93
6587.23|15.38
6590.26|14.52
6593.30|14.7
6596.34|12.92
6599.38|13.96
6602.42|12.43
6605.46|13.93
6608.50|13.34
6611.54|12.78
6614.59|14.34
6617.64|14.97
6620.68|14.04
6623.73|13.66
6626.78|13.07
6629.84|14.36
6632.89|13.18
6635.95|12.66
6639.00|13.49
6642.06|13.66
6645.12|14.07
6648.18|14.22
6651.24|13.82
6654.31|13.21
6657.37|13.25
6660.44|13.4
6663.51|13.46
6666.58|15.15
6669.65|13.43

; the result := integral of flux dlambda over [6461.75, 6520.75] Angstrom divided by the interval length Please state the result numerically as 13.7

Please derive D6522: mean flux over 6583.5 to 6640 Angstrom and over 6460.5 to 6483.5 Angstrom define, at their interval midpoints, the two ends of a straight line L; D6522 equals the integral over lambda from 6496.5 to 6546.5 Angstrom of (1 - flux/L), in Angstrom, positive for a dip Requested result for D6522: -0.7 Angstrom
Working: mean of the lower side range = 13.7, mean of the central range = 14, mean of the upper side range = 13.8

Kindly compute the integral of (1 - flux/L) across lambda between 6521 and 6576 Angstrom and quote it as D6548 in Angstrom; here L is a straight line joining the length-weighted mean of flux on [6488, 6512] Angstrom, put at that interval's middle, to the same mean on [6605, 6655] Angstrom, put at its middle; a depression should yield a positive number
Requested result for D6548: -1.94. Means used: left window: 13.2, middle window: 13.9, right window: 13.7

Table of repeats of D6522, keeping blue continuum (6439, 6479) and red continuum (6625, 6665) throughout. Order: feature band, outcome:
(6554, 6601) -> -0.9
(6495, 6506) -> 0.5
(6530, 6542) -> -0.8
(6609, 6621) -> -0.4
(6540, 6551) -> -0.1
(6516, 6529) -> -0.8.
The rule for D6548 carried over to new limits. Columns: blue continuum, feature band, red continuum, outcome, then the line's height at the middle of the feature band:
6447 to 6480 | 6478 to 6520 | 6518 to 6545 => 0.81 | 14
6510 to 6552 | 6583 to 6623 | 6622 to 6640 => -1.10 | 13.6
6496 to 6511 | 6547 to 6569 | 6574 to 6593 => -0.28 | 13.8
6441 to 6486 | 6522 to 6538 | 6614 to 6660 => -0.93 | 13.7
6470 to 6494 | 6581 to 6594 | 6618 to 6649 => -0.84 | 13.8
